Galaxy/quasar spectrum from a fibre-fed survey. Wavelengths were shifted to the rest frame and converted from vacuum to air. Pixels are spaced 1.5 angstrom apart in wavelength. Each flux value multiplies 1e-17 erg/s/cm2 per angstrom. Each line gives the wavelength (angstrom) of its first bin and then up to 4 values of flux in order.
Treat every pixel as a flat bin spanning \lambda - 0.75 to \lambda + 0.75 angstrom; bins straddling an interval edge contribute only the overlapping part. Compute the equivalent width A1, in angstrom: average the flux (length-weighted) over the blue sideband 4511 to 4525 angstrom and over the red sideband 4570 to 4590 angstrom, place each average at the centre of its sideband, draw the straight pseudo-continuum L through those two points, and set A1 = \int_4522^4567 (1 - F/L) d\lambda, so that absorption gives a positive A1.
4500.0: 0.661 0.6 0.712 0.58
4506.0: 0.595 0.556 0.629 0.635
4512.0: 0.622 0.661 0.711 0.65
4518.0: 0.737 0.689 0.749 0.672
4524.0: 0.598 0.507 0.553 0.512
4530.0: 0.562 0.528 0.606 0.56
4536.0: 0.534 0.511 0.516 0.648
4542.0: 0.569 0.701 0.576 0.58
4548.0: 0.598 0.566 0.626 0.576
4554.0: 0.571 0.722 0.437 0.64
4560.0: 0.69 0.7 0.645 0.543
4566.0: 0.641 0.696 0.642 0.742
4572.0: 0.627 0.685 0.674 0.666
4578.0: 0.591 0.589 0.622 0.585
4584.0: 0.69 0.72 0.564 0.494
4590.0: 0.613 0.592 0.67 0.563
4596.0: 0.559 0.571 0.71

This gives 4.5 angstrom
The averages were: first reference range 0.673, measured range 0.59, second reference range 0.632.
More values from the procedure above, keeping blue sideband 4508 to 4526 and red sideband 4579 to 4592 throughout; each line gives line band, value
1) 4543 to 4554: 0.61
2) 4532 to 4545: 1.24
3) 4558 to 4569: -0.47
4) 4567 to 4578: -0.93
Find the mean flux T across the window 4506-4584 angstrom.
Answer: 0.617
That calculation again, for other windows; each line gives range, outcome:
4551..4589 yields 0.631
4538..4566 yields 0.606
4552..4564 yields 0.622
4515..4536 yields 0.61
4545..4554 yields 0.587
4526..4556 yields 0.579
